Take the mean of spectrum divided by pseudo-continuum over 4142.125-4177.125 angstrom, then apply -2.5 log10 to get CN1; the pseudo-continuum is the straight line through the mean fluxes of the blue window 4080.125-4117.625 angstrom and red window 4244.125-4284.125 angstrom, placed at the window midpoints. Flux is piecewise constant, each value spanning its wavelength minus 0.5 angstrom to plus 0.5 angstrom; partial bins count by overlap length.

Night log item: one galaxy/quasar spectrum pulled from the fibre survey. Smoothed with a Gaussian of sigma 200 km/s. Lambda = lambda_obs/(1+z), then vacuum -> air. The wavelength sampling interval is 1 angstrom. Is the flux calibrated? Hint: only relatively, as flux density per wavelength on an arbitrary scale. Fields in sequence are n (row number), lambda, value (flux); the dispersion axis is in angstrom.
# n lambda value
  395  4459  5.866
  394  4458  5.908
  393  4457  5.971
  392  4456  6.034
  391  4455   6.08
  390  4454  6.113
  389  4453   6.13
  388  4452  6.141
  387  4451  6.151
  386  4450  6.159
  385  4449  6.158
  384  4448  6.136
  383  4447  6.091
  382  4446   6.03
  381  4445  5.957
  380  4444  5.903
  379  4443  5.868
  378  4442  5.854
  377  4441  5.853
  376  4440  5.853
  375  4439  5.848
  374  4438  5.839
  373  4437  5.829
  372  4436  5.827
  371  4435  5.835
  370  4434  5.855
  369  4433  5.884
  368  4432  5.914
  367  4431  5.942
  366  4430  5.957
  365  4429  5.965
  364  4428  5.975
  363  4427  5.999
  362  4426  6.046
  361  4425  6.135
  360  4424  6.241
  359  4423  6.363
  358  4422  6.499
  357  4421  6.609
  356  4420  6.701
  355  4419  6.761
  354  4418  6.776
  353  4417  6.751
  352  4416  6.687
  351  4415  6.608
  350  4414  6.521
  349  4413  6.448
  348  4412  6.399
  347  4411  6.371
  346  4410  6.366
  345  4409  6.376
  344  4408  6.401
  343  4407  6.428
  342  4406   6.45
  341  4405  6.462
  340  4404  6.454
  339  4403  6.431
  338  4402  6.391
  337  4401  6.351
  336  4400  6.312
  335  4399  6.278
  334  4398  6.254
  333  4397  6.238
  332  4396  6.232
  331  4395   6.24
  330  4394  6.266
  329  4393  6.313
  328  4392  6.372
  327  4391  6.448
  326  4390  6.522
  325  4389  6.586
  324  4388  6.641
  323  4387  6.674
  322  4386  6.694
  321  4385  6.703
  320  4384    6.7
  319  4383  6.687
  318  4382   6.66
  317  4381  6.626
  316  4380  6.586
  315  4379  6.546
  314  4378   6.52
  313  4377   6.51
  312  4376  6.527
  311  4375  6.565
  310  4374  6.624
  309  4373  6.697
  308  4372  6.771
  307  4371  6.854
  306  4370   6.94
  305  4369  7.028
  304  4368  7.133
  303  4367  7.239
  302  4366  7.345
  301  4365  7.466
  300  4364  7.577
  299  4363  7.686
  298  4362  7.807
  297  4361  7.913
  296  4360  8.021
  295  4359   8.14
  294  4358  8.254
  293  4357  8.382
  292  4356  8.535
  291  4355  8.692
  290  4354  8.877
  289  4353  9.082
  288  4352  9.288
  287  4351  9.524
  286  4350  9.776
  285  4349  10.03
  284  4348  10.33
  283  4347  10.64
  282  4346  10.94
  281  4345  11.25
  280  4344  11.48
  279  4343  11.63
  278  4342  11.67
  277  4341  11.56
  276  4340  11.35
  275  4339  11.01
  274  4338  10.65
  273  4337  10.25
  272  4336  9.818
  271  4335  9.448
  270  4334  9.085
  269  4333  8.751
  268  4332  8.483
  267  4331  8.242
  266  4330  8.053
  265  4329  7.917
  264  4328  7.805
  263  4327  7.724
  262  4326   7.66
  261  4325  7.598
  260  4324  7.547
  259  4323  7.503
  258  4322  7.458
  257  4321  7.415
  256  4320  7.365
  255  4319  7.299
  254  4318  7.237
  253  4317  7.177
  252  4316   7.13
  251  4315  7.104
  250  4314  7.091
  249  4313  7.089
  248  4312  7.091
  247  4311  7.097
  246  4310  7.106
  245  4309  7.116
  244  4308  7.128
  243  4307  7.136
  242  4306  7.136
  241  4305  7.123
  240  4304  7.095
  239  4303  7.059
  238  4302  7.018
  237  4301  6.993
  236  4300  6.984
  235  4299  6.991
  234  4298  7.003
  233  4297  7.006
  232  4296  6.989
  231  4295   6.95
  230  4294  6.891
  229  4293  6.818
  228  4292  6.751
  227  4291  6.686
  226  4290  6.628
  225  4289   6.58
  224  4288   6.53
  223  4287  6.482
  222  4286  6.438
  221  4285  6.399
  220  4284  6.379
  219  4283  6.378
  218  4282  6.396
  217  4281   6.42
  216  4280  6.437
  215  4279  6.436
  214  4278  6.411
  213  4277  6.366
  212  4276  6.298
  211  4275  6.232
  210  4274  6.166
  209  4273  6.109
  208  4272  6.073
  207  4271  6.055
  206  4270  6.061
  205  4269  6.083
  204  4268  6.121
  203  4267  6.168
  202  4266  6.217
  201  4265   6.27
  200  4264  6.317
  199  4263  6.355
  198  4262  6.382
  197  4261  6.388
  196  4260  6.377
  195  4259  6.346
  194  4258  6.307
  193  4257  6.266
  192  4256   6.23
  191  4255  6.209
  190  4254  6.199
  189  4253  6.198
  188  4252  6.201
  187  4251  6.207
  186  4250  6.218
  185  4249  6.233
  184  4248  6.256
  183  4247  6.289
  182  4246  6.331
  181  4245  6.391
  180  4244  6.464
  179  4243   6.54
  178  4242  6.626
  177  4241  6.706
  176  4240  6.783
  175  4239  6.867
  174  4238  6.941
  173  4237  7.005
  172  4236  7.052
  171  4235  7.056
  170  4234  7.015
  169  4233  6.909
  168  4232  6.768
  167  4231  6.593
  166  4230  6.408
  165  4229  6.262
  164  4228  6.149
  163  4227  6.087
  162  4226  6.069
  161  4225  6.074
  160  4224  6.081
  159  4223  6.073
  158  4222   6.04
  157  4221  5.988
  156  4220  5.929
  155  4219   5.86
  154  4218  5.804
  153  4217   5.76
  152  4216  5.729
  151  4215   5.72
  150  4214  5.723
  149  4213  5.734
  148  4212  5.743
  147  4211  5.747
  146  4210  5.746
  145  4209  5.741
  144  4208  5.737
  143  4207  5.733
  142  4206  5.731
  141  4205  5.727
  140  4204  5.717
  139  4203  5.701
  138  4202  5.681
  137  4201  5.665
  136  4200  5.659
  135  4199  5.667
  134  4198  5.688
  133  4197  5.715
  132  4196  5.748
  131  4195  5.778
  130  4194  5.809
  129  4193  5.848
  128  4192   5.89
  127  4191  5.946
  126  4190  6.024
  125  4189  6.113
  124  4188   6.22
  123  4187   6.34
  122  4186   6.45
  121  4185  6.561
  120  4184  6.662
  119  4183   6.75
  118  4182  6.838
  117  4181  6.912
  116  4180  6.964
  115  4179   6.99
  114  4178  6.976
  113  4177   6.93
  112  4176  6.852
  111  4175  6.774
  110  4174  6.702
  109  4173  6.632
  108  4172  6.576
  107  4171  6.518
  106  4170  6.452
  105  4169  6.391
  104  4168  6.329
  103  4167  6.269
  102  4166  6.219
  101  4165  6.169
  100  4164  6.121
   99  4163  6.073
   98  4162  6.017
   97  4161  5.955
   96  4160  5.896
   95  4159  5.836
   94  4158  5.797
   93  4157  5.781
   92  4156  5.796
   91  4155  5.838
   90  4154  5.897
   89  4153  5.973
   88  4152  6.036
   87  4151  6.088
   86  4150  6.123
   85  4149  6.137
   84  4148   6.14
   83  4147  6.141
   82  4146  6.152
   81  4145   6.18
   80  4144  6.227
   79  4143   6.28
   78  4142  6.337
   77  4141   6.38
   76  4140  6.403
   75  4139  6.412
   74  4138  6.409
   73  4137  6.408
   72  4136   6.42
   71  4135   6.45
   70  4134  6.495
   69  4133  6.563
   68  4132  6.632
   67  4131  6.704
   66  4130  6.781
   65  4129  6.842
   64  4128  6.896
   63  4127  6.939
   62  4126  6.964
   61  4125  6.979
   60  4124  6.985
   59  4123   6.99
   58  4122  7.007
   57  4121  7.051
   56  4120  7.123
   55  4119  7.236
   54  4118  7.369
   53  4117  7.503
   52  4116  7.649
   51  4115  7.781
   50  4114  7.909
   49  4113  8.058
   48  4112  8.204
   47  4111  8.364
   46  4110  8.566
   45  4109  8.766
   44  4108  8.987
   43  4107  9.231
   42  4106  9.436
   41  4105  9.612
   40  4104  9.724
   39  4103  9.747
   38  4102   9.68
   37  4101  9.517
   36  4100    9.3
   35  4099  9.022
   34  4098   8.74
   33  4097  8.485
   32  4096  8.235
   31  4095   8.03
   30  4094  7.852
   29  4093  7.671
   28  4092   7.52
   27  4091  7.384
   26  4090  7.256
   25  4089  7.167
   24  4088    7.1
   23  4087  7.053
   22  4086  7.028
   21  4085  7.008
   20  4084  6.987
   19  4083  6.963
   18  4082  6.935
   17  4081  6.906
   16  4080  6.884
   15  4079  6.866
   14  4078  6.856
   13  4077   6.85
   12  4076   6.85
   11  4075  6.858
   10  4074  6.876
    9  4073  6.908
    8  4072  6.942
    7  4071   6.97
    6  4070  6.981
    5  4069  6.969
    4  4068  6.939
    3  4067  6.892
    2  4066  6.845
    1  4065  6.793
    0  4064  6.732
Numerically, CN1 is 0.20 mag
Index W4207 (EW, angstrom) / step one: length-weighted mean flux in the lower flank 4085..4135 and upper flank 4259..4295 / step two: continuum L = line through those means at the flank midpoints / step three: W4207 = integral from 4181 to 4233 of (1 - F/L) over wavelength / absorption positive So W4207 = 7.3 angstrom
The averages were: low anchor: 7.82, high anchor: 6.38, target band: 6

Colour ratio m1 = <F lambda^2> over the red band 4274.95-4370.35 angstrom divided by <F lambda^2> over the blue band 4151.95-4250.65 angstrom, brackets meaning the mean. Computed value 1.4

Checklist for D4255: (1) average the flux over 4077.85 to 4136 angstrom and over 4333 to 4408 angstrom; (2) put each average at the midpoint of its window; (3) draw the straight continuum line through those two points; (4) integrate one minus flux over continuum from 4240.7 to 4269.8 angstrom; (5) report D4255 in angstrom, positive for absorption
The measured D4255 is 5.6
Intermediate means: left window 7.68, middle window 6.3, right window 7.87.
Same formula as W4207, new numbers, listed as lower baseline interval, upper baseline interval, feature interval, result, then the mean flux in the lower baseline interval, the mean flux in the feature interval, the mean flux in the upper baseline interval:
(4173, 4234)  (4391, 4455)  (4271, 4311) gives -3.42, 6.13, 6.69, 6.22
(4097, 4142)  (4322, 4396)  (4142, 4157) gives 3.23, 7.68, 6.07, 8.11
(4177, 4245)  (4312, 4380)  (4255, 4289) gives 4.12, 6.2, 6.3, 8.35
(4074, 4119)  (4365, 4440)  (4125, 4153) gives 4.70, 7.93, 6.43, 6.44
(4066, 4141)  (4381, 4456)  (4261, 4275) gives 1.34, 7.48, 6.19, 6.27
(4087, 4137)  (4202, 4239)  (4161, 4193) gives 1.57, 7.79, 6.46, 6.12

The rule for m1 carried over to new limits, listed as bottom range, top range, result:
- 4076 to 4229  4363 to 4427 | 1.10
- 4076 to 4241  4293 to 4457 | 1.19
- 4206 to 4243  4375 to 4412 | 1.12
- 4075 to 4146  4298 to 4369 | 1.25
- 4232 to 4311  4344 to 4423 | 1.16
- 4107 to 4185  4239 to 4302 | 1.02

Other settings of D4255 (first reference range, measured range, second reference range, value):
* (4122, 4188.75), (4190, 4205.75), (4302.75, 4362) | 2.7 angstrom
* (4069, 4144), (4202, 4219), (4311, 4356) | 5.0 angstrom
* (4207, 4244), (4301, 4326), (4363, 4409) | -3.0 angstrom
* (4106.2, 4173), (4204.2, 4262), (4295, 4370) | 9.7 angstrom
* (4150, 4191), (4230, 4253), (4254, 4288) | -1.1 angstrom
